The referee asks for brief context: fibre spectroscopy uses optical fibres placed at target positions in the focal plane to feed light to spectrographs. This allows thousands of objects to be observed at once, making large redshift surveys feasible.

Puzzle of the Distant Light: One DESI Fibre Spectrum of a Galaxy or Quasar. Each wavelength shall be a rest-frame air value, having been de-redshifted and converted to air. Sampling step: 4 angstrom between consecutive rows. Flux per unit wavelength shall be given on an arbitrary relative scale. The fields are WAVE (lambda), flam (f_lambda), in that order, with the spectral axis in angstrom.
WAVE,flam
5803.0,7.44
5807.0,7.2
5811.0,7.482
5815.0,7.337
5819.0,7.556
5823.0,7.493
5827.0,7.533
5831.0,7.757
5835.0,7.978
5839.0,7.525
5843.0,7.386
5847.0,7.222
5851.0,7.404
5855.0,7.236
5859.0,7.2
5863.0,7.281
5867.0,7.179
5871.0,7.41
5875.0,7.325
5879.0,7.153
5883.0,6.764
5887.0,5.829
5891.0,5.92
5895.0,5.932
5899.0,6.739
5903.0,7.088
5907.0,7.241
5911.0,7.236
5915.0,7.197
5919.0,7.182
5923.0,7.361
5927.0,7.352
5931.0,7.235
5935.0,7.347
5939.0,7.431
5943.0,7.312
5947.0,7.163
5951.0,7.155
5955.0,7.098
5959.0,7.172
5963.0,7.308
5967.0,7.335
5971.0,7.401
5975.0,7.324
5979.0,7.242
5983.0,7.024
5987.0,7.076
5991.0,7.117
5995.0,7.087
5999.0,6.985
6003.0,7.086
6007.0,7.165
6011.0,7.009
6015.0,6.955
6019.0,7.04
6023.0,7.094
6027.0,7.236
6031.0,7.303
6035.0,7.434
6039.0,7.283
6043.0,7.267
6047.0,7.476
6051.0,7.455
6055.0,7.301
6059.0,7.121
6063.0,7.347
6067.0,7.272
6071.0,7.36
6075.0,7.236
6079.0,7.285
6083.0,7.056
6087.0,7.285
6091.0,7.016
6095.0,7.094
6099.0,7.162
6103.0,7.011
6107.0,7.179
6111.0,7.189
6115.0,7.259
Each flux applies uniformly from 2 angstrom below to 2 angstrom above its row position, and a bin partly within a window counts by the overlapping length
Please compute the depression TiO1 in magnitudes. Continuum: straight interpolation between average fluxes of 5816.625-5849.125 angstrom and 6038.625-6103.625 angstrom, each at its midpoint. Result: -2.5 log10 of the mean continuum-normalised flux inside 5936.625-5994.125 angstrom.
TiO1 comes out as 0.023 mag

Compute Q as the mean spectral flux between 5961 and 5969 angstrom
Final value 7.32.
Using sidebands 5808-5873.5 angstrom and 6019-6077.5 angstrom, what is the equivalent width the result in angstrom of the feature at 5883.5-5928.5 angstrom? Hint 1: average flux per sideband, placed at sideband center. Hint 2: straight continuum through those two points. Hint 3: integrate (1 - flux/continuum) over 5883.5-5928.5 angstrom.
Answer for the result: 3.5 angstrom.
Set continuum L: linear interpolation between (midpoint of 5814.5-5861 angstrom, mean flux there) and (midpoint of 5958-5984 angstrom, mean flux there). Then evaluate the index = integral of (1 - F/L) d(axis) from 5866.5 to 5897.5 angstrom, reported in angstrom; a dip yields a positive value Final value 3.1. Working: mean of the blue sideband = 7.47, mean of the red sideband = 7.27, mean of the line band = 6.67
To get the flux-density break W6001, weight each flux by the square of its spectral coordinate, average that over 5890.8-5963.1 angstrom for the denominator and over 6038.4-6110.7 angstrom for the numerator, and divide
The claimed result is 1.1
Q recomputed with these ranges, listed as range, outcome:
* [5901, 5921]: 7.19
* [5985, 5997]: 7.09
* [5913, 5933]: 7.27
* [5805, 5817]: 7.34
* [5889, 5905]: 6.42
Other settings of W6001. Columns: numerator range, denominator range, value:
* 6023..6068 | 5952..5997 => 1.04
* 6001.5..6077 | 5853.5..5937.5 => 1.08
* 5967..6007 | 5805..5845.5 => 1.01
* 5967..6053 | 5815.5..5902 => 1.06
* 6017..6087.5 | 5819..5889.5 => 1.07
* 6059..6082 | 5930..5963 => 1.05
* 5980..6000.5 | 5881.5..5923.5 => 1.08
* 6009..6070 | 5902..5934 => 1.04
